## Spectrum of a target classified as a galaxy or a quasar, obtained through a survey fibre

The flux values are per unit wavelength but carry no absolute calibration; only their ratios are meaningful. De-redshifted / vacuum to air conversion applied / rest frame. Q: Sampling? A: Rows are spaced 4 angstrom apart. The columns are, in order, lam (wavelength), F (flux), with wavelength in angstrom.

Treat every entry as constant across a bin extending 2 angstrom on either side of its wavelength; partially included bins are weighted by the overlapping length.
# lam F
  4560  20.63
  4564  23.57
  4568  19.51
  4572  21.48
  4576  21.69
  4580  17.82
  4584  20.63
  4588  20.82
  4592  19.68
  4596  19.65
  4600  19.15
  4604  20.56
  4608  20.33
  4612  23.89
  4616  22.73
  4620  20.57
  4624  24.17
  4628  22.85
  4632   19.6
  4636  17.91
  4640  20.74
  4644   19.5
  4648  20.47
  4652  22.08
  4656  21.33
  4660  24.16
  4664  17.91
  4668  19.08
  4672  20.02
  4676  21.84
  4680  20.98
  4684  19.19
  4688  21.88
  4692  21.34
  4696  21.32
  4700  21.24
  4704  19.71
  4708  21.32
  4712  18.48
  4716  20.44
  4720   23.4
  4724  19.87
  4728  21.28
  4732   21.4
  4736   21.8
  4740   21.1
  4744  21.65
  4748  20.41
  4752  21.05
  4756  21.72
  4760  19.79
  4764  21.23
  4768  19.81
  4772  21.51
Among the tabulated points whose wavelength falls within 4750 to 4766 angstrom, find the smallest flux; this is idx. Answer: 19.79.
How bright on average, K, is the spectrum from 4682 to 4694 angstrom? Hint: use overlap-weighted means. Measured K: 20.8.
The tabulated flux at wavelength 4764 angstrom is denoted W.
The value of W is 21.23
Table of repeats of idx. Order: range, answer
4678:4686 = 19.19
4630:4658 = 17.91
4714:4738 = 19.87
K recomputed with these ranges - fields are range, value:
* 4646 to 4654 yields 21.3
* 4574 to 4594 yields 20.1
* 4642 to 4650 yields 20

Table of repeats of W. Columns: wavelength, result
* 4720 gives 23.4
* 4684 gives 19.19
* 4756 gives 21.72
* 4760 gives 19.79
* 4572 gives 21.48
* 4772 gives 21.51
